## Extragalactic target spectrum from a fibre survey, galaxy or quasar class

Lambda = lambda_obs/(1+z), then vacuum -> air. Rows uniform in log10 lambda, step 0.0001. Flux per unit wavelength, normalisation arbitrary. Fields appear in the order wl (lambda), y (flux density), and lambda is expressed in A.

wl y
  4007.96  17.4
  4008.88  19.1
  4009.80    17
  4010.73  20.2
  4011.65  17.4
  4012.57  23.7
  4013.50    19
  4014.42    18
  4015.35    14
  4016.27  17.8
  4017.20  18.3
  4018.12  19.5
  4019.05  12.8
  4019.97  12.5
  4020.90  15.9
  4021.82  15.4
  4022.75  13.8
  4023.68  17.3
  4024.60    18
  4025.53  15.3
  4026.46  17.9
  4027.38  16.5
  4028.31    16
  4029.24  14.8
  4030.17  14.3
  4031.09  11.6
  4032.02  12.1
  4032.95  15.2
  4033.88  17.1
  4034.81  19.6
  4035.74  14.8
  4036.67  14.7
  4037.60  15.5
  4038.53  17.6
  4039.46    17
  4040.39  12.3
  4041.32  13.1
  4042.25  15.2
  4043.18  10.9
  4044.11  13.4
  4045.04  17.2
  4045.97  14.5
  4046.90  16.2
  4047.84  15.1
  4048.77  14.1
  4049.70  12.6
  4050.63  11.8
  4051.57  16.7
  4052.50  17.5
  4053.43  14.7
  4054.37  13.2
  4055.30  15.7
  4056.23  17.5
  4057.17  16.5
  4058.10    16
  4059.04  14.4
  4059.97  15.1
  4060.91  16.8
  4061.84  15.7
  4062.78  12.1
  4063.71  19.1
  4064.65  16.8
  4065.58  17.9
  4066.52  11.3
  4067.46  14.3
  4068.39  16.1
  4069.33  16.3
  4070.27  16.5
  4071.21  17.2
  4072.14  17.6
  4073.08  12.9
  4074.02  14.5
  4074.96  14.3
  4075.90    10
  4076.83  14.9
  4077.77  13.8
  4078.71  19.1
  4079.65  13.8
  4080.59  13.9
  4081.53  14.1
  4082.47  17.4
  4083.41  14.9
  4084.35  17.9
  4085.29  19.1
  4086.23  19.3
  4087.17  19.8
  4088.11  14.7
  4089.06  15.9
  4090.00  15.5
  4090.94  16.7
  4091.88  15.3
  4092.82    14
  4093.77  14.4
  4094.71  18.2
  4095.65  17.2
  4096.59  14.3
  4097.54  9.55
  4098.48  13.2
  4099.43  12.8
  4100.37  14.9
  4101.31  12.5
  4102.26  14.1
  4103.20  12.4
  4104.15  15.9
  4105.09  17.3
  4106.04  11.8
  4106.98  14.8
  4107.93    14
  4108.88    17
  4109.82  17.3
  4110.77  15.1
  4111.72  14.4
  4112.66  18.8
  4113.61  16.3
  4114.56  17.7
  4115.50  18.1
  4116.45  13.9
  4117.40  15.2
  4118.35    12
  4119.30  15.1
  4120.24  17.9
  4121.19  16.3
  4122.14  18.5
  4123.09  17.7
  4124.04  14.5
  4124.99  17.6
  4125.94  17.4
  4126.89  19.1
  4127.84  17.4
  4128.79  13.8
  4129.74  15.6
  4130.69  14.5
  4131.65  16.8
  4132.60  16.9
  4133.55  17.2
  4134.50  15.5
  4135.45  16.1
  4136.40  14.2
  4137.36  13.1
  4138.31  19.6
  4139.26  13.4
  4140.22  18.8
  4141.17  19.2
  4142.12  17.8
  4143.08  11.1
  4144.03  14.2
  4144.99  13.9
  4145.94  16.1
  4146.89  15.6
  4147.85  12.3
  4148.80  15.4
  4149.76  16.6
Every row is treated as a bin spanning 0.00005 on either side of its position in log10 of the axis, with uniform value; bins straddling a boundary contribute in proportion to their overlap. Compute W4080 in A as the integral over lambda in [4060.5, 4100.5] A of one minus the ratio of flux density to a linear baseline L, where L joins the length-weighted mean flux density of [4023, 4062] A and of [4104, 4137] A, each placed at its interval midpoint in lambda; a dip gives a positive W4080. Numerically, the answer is 0.5 A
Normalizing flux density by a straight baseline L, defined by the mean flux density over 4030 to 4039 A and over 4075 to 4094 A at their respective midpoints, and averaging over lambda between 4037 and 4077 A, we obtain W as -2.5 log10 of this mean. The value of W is 0.03 mag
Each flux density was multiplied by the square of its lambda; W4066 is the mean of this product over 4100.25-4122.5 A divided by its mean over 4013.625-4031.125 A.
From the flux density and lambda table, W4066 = 1.0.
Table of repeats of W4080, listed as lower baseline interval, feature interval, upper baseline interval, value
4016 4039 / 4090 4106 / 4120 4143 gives 1.73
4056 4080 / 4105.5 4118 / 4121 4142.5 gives 0.39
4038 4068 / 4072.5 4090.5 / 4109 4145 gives -0.10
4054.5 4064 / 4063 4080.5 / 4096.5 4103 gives -0.46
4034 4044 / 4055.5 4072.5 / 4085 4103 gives -0.88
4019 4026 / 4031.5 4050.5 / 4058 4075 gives 0.66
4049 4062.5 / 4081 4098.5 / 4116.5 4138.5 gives -0.33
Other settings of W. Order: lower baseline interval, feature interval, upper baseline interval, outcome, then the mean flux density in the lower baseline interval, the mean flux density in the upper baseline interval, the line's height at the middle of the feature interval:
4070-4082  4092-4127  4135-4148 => -0.019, 14.8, 15.5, 15.1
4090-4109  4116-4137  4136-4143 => -0.023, 14.5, 16.3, 15.7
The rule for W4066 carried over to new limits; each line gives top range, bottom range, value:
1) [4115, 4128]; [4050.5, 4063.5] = 1.10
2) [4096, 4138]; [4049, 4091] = 1.01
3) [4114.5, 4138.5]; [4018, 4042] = 1.10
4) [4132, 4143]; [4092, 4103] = 1.18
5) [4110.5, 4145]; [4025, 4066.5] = 1.10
